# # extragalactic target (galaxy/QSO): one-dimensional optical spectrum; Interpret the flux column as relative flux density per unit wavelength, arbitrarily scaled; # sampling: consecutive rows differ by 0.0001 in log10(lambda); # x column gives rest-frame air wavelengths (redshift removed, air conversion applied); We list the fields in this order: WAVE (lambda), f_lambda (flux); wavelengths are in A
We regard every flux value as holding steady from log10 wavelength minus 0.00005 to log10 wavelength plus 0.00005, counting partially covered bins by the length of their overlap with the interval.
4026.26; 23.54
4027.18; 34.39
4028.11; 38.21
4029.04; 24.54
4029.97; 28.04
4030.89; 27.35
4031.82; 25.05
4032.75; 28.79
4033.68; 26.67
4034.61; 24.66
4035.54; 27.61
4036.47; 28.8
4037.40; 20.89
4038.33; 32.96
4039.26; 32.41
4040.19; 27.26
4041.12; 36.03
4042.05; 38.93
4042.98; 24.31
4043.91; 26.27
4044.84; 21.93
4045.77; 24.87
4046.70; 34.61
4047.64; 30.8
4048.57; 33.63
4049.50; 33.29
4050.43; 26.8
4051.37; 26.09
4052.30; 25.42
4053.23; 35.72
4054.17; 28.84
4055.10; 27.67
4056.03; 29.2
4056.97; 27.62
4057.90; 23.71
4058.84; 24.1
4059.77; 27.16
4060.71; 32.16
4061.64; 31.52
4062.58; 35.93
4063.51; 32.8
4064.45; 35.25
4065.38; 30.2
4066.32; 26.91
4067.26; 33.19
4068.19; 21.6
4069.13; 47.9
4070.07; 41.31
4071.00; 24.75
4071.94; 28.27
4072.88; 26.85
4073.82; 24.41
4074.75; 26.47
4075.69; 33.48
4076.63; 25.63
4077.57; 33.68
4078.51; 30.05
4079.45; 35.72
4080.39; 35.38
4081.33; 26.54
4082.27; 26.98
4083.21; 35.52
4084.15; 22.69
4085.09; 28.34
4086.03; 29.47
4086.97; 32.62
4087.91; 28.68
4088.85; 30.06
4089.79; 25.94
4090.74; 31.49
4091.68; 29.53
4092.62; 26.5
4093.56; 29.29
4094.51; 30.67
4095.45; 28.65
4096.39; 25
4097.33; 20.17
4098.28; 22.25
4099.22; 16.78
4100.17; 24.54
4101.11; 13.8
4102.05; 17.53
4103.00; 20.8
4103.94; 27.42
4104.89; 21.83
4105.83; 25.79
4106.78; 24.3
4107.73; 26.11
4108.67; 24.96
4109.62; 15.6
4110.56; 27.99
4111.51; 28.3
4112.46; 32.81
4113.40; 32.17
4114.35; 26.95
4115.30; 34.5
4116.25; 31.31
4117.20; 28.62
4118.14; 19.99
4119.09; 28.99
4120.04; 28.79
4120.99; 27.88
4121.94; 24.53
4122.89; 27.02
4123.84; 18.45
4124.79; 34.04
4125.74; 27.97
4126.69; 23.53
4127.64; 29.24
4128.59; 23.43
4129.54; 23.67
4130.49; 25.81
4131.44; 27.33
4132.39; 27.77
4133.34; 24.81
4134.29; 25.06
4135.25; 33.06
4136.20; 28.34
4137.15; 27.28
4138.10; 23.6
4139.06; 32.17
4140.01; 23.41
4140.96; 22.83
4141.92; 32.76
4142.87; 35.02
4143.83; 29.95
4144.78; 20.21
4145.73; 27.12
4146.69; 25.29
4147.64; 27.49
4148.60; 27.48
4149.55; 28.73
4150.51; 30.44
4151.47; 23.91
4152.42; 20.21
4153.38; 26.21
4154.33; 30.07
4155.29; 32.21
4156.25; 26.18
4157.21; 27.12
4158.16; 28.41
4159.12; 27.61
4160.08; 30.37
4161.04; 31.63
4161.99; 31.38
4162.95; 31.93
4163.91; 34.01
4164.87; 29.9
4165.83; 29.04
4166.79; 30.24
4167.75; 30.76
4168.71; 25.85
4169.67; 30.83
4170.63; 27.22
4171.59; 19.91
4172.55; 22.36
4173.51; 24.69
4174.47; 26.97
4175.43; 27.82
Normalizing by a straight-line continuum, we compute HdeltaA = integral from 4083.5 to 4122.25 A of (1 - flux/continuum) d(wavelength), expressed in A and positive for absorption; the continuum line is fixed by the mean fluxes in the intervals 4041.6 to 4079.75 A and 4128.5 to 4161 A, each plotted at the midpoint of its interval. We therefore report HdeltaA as 3.24 A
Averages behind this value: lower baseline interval 30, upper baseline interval 27.3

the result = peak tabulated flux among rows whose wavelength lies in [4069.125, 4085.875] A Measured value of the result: 47.9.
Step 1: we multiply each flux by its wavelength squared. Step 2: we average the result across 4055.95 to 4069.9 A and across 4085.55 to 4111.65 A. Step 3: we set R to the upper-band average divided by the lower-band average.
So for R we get 0.83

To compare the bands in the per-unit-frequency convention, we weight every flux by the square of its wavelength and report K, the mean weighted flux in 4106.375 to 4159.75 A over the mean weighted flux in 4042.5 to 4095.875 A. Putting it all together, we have 0.9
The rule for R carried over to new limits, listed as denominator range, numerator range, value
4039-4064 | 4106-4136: 0.94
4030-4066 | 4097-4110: 0.76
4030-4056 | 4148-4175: 1.03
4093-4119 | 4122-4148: 1.08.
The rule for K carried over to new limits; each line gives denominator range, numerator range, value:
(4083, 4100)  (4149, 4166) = 1.09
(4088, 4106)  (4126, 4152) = 1.12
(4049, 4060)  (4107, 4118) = 1.02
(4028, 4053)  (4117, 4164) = 1.00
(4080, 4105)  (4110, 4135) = 1.06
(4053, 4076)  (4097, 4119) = 0.83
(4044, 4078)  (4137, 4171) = 0.99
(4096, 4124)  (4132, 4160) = 1.12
